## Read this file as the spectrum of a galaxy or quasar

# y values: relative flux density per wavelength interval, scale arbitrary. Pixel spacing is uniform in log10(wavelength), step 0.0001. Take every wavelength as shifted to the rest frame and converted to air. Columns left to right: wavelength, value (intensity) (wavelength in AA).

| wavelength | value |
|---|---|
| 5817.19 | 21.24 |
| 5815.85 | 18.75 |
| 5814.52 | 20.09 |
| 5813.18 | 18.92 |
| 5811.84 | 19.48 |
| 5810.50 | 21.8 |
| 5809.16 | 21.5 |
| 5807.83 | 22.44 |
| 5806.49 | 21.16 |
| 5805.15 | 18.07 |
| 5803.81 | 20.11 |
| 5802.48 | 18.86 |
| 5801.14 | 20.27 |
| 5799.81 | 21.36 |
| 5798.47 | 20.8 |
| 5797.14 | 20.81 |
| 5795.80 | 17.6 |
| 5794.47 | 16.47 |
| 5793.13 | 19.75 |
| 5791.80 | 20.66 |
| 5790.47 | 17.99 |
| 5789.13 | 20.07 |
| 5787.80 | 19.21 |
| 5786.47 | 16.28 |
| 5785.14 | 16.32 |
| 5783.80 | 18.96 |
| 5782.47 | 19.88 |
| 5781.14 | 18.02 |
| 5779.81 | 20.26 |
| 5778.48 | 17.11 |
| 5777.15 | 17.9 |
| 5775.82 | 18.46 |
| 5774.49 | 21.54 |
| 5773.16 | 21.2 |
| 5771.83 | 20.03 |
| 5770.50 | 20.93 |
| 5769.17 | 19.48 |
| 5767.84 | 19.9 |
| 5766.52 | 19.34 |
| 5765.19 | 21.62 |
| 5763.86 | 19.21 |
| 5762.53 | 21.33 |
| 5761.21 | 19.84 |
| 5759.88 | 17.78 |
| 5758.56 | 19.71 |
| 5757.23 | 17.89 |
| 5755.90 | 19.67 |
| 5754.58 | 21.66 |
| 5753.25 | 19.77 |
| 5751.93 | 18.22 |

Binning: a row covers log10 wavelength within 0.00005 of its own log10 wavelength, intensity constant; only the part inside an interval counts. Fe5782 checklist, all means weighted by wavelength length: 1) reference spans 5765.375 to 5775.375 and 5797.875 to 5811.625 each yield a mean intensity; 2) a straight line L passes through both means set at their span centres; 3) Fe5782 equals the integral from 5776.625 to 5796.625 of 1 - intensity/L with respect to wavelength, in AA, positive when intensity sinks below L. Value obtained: 2.0 AA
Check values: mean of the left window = 20.4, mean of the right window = 20.6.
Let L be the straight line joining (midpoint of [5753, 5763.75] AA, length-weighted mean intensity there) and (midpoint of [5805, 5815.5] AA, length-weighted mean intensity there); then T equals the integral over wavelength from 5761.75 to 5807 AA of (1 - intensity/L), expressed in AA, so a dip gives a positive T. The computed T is 1.5 AA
